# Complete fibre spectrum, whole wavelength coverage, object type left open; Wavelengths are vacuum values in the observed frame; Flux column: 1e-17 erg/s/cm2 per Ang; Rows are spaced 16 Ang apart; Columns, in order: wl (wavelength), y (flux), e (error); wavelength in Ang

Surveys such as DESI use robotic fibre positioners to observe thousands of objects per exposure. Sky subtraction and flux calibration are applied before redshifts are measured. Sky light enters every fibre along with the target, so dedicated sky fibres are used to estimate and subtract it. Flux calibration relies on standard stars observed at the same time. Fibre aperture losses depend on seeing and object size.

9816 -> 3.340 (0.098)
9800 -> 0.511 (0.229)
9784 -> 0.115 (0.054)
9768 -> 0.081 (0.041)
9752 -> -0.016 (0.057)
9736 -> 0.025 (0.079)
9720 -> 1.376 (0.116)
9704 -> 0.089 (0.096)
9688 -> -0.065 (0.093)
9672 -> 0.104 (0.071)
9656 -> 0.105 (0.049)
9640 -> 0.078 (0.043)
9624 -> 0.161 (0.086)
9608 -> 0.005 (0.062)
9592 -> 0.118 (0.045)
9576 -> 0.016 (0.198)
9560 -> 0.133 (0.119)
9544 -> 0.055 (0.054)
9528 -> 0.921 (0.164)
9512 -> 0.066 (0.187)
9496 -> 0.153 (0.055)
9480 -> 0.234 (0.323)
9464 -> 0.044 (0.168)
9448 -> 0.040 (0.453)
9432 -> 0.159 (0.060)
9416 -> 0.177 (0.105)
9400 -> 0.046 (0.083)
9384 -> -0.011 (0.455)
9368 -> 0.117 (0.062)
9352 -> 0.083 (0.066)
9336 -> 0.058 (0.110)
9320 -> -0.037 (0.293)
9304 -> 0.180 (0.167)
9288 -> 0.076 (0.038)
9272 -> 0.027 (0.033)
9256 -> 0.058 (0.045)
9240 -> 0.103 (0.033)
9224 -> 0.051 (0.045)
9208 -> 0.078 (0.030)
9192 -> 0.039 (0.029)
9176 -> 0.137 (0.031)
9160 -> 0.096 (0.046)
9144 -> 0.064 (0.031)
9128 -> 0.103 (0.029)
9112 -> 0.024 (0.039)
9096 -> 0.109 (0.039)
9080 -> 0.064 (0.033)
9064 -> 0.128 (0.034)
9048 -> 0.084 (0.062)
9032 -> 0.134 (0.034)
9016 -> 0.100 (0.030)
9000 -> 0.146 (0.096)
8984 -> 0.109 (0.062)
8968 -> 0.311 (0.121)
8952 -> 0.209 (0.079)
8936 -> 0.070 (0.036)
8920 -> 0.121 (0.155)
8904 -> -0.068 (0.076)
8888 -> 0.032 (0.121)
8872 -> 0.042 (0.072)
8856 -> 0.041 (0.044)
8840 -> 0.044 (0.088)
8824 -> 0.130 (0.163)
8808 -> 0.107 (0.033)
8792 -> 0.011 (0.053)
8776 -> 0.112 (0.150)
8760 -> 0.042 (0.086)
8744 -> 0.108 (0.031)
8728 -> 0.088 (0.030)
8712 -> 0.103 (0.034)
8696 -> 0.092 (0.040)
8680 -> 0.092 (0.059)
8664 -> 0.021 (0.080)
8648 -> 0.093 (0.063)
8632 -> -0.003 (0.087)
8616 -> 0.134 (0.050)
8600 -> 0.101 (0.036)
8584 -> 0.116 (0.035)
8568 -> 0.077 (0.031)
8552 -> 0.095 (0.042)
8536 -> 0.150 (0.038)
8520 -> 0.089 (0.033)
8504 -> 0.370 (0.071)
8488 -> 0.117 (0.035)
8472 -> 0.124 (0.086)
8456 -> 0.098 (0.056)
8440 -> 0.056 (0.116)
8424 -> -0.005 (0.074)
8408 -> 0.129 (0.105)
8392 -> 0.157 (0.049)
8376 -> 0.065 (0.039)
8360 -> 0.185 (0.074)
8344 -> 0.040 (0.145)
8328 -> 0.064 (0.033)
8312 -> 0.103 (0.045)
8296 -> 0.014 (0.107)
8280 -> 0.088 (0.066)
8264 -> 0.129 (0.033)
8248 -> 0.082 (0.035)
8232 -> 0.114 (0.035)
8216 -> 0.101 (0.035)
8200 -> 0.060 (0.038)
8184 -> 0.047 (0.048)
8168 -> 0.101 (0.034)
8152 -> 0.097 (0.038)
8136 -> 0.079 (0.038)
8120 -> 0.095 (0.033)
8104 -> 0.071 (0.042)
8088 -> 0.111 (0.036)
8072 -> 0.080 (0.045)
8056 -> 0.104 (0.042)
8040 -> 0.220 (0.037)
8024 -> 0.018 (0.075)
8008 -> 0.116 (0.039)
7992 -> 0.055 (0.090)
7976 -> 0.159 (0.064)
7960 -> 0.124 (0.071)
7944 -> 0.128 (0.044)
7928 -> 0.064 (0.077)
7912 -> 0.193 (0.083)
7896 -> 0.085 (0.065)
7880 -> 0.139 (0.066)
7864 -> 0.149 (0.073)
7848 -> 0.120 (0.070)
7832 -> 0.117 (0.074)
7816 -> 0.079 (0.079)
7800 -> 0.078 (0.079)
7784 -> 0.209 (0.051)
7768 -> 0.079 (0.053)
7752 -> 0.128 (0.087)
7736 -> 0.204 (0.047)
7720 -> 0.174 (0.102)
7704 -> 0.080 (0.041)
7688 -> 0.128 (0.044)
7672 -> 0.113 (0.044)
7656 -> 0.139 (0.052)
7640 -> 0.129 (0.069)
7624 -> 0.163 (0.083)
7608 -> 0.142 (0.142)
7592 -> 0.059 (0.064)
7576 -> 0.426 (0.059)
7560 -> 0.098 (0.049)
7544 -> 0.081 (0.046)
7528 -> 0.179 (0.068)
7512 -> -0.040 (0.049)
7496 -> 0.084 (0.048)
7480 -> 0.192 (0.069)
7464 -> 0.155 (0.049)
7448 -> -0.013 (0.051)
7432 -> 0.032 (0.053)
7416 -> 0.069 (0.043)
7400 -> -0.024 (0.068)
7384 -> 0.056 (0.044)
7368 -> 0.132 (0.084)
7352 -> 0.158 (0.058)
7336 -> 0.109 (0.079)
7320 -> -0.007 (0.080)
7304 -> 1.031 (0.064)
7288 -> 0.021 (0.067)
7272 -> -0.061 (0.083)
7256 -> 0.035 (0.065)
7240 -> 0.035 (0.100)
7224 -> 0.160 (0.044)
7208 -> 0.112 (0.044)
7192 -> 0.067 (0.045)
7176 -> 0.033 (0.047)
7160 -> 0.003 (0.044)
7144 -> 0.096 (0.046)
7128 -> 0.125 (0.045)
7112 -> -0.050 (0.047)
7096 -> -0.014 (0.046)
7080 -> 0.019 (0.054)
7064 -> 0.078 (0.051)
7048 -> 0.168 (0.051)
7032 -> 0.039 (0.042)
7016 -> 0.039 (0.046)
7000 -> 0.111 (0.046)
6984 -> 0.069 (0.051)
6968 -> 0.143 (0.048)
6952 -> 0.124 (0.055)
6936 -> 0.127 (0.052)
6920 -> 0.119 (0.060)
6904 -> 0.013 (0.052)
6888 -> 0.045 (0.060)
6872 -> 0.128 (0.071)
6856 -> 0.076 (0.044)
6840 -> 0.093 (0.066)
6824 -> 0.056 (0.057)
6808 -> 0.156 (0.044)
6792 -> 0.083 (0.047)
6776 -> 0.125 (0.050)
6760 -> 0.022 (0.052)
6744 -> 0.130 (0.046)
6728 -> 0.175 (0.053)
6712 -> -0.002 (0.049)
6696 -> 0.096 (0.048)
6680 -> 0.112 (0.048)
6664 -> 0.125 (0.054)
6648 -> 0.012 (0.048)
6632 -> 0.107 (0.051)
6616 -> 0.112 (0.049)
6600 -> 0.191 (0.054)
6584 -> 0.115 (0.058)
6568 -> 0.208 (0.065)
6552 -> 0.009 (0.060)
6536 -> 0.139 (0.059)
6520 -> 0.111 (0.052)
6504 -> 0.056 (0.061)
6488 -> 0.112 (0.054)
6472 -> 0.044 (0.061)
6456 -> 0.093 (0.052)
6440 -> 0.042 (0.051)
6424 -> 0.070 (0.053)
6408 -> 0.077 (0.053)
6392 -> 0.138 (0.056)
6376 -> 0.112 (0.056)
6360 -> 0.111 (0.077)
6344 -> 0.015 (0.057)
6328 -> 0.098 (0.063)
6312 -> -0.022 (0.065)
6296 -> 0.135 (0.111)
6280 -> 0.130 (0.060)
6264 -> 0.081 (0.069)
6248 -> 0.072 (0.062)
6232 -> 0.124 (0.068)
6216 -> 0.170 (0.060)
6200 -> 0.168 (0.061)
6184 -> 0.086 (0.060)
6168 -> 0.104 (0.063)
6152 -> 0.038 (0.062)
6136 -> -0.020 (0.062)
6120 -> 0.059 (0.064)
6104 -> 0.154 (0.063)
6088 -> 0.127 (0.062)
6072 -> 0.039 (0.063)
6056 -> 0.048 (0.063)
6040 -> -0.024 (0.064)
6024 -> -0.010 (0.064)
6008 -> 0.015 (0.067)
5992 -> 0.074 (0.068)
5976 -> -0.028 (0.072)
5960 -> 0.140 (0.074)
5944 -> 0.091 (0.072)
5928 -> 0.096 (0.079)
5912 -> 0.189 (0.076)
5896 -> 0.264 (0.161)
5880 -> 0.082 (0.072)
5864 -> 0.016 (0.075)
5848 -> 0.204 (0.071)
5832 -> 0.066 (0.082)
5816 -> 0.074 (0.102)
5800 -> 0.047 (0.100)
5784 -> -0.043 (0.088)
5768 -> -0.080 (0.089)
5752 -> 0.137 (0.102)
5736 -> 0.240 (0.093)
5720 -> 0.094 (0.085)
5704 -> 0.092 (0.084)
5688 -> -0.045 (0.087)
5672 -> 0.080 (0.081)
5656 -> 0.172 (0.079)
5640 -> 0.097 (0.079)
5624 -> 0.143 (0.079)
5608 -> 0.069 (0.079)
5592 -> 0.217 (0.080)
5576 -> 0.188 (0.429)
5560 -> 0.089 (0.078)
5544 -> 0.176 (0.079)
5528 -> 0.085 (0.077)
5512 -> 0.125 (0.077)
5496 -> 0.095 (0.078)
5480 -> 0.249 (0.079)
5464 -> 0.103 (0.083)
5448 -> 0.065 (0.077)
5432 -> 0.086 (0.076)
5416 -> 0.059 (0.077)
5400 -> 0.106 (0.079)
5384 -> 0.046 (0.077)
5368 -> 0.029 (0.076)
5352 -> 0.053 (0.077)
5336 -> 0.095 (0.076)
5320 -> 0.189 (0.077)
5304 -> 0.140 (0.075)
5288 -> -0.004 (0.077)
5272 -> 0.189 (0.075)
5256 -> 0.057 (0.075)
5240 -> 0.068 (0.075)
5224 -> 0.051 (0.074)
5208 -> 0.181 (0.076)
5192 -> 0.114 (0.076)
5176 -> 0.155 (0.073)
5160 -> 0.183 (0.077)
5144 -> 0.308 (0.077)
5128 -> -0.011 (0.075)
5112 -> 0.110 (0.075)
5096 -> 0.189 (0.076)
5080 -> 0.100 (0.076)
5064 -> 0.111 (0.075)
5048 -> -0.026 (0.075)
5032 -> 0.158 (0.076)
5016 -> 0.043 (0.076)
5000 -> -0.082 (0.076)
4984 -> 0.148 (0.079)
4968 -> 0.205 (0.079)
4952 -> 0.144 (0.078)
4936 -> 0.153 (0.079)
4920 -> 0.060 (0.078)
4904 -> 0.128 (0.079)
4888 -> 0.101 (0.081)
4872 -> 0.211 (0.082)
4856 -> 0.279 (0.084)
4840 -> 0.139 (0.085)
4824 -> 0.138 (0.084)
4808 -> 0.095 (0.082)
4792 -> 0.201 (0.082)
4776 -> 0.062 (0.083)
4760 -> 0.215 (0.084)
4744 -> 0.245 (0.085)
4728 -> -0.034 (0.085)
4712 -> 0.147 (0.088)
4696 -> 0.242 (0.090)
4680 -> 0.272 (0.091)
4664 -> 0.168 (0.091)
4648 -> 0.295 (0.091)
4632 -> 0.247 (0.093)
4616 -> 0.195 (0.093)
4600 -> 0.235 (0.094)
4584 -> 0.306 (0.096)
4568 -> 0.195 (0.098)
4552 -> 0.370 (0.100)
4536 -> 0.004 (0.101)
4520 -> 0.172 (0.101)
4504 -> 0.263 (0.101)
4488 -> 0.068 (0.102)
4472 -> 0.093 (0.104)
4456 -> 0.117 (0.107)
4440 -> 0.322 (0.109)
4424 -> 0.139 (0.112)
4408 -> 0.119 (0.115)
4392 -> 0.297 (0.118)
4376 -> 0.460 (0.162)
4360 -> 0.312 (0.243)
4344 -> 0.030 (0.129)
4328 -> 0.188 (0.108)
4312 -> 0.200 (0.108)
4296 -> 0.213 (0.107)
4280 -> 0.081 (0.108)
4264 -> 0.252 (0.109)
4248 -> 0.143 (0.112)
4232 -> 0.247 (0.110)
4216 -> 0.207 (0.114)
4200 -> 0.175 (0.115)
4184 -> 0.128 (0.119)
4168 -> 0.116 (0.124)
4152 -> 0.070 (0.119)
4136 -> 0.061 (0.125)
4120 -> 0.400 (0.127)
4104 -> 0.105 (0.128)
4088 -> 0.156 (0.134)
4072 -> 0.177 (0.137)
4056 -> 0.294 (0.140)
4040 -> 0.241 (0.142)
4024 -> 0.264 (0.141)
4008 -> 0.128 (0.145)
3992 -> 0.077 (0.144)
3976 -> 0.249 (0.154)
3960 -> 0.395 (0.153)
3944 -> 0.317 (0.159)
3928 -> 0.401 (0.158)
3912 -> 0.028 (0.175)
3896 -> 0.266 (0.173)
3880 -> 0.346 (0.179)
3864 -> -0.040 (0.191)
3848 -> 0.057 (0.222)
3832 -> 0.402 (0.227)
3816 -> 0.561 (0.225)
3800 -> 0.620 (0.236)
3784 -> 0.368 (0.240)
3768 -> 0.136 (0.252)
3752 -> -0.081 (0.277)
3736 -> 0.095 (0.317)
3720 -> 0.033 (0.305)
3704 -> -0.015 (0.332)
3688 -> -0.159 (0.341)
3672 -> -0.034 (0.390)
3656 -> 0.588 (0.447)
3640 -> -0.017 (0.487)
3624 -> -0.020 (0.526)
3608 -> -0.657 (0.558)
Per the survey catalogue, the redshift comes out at 0.96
